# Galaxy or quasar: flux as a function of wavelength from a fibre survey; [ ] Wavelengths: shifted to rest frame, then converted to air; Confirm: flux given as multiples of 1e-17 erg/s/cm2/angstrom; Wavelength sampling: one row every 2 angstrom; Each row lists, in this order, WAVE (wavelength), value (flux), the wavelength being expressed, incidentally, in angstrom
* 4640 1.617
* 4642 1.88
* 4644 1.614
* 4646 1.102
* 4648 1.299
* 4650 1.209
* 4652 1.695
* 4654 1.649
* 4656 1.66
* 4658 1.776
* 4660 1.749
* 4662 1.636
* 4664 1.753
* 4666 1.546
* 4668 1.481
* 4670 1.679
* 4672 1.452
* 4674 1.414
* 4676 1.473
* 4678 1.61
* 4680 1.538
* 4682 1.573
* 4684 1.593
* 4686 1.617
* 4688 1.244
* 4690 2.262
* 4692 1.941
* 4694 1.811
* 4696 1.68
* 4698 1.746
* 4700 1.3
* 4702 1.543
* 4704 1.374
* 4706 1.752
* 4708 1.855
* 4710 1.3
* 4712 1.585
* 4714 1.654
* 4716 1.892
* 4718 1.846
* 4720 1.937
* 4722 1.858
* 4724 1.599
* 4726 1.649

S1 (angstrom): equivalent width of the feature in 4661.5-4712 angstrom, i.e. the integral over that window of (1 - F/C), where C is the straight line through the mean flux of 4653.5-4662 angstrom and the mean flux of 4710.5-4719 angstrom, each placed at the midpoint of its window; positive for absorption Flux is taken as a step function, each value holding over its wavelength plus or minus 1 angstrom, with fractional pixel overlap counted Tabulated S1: 3.1 angstrom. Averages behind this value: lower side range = 1.7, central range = 1.61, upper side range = 1.72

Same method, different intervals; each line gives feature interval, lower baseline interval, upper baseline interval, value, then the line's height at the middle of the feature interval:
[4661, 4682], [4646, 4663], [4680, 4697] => 0.9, 1.63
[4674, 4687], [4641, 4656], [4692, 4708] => 0.3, 1.59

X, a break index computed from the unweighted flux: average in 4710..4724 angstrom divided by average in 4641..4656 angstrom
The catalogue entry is 1.16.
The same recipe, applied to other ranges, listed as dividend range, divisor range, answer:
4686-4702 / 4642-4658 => 1.13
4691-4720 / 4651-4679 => 1.04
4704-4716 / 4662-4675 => 1.04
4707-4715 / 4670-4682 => 1.05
